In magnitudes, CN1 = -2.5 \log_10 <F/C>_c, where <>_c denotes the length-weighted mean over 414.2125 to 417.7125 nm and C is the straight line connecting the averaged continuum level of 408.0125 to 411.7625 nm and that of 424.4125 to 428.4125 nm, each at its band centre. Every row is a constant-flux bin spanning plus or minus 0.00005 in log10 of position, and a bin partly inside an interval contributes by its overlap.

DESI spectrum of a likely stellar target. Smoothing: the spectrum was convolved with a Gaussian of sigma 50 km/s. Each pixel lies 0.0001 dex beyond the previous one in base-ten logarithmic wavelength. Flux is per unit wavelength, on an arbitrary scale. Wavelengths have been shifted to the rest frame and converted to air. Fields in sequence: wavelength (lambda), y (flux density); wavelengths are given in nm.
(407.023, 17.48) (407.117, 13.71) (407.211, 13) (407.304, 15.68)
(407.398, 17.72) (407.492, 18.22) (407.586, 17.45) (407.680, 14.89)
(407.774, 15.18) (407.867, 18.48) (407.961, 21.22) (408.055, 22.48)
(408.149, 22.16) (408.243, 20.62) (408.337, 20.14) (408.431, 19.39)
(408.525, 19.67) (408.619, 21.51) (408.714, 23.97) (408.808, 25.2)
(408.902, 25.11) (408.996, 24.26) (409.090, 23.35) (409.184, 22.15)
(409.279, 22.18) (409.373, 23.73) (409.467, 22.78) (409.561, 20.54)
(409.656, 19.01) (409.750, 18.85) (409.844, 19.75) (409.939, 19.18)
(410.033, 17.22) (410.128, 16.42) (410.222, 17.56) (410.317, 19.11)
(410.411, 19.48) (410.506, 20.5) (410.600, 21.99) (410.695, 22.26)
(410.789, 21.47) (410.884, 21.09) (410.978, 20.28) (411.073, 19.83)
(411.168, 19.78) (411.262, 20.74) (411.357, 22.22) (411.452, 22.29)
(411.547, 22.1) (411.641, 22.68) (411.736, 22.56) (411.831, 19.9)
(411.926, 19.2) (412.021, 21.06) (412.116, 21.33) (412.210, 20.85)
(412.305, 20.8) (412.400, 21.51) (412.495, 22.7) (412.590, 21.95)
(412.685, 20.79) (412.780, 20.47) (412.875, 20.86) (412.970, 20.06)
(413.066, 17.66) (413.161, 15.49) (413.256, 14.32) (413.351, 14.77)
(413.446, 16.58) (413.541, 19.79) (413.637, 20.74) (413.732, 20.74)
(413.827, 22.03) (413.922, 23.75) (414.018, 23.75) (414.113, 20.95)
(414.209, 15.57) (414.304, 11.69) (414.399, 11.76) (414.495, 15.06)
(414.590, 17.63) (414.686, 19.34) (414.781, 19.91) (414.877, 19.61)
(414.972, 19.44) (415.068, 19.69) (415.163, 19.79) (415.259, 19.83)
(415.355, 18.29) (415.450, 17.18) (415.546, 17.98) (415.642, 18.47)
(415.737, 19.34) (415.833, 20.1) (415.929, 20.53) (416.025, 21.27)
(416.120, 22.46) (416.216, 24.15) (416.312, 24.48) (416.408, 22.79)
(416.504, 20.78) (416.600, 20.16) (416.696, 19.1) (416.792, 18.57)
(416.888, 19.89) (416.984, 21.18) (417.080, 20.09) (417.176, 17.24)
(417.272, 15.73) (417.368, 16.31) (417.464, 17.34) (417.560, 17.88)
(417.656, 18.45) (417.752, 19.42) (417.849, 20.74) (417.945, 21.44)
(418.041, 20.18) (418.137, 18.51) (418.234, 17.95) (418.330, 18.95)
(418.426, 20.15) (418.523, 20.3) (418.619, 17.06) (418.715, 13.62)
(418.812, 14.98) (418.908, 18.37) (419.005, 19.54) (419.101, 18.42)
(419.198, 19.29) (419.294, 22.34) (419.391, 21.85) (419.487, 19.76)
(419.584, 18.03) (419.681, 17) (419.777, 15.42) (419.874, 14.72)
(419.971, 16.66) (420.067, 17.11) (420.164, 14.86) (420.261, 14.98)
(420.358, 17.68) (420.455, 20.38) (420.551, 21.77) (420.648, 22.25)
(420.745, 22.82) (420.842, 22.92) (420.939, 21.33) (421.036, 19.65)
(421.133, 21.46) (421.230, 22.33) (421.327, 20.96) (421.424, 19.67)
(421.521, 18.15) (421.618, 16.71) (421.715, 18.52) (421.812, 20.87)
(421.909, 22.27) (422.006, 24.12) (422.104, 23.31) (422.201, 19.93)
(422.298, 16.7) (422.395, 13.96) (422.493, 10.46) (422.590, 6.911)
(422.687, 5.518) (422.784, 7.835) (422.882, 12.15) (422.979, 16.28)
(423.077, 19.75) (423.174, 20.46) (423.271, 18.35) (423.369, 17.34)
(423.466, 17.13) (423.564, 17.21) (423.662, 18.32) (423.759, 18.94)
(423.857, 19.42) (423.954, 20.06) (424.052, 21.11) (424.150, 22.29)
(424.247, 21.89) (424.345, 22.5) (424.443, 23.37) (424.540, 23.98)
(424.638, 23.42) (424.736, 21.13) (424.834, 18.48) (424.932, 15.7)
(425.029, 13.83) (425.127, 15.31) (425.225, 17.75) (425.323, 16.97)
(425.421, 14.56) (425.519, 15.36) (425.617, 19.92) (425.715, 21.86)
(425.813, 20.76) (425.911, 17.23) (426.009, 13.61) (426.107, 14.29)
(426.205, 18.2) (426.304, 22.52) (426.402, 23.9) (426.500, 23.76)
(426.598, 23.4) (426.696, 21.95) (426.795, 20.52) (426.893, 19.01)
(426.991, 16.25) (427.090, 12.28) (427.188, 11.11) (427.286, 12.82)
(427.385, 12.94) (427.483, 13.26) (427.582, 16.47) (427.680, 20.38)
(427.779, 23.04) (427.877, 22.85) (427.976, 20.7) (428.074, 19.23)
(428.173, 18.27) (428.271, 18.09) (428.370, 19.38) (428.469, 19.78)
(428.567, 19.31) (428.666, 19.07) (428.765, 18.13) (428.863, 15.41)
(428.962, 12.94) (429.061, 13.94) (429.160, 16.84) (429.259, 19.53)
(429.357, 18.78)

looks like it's 0.07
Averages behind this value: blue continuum 21.1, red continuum 18.5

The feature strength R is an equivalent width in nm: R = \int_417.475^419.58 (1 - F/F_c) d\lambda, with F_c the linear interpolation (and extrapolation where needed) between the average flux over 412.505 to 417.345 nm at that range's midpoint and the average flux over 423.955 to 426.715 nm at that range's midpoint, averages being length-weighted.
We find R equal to 0.05 nm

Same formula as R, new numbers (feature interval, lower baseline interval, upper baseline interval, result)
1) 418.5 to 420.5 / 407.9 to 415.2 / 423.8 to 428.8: 0.18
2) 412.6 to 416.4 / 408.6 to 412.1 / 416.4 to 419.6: 0.14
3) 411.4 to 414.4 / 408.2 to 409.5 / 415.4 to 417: 0.22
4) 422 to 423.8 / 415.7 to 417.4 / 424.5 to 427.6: 0.27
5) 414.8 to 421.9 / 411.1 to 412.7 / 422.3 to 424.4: -0.26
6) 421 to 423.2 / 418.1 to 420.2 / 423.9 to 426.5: 0.16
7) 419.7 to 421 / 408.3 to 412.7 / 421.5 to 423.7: -0.09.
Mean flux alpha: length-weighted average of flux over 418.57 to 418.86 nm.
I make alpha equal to 15.3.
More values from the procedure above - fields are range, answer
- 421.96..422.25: 22.4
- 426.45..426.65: 23.6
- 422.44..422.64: 8.75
